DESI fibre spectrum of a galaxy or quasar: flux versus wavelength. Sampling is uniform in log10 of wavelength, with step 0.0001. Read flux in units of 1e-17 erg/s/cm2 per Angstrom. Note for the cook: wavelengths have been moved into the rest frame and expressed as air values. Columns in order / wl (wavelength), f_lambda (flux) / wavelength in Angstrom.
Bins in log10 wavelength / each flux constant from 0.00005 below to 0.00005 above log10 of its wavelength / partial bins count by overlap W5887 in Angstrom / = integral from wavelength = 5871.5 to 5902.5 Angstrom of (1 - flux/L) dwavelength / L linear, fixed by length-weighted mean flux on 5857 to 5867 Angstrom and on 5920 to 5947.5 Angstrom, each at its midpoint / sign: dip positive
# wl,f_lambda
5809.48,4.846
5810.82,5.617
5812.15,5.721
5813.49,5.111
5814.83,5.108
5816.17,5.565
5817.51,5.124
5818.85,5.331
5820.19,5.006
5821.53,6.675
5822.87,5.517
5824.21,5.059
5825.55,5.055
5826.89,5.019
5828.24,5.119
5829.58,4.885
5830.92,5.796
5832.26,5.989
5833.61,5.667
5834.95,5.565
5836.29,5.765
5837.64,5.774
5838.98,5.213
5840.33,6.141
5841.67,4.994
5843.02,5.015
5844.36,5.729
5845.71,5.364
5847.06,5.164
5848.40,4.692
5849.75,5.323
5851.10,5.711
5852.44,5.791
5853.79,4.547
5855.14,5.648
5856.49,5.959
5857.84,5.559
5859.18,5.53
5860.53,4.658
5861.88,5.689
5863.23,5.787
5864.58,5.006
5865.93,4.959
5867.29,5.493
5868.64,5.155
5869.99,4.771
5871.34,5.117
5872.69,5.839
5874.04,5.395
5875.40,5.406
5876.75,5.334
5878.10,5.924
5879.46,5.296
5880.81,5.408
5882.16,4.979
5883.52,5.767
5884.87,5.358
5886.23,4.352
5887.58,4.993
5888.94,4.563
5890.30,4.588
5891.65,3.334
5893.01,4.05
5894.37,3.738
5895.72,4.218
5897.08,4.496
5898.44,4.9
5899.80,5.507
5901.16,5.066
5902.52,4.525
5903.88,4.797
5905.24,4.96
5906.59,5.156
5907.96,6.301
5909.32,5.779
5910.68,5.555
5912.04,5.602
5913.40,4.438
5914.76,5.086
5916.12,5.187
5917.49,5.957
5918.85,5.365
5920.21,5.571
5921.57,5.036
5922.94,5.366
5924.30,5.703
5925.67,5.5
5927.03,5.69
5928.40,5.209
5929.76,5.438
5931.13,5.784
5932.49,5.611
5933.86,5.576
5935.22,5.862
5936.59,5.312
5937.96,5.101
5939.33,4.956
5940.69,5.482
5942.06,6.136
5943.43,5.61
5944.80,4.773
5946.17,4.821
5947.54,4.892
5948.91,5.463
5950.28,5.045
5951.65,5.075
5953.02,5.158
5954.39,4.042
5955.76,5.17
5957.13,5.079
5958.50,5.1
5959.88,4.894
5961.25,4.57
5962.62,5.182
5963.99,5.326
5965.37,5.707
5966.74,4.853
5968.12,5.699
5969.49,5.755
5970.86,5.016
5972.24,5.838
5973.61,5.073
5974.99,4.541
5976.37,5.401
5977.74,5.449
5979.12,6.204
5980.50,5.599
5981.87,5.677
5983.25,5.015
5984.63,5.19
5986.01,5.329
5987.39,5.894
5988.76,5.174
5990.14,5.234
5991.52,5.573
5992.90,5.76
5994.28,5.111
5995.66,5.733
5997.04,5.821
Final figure 2.5 Angstrom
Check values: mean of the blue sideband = 5.33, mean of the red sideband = 5.41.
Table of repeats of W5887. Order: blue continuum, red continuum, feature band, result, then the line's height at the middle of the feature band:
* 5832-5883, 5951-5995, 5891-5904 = 2.2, 5.36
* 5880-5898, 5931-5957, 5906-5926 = -2.1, 4.92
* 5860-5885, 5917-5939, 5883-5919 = 3.2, 5.42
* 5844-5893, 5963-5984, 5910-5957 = 0.2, 5.33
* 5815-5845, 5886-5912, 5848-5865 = -0.6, 5.2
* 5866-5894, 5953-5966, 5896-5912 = -0.5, 5.03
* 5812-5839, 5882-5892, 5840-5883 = -2.6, 5.05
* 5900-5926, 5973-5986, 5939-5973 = 0.9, 5.34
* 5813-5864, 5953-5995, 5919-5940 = -0.5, 5.32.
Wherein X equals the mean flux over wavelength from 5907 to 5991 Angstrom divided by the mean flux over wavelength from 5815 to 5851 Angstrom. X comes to 1.0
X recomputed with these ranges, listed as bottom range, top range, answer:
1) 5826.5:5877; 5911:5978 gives 0.98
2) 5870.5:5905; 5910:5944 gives 1.11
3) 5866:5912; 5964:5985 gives 1.07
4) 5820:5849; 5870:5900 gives 0.91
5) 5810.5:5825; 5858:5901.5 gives 0.92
